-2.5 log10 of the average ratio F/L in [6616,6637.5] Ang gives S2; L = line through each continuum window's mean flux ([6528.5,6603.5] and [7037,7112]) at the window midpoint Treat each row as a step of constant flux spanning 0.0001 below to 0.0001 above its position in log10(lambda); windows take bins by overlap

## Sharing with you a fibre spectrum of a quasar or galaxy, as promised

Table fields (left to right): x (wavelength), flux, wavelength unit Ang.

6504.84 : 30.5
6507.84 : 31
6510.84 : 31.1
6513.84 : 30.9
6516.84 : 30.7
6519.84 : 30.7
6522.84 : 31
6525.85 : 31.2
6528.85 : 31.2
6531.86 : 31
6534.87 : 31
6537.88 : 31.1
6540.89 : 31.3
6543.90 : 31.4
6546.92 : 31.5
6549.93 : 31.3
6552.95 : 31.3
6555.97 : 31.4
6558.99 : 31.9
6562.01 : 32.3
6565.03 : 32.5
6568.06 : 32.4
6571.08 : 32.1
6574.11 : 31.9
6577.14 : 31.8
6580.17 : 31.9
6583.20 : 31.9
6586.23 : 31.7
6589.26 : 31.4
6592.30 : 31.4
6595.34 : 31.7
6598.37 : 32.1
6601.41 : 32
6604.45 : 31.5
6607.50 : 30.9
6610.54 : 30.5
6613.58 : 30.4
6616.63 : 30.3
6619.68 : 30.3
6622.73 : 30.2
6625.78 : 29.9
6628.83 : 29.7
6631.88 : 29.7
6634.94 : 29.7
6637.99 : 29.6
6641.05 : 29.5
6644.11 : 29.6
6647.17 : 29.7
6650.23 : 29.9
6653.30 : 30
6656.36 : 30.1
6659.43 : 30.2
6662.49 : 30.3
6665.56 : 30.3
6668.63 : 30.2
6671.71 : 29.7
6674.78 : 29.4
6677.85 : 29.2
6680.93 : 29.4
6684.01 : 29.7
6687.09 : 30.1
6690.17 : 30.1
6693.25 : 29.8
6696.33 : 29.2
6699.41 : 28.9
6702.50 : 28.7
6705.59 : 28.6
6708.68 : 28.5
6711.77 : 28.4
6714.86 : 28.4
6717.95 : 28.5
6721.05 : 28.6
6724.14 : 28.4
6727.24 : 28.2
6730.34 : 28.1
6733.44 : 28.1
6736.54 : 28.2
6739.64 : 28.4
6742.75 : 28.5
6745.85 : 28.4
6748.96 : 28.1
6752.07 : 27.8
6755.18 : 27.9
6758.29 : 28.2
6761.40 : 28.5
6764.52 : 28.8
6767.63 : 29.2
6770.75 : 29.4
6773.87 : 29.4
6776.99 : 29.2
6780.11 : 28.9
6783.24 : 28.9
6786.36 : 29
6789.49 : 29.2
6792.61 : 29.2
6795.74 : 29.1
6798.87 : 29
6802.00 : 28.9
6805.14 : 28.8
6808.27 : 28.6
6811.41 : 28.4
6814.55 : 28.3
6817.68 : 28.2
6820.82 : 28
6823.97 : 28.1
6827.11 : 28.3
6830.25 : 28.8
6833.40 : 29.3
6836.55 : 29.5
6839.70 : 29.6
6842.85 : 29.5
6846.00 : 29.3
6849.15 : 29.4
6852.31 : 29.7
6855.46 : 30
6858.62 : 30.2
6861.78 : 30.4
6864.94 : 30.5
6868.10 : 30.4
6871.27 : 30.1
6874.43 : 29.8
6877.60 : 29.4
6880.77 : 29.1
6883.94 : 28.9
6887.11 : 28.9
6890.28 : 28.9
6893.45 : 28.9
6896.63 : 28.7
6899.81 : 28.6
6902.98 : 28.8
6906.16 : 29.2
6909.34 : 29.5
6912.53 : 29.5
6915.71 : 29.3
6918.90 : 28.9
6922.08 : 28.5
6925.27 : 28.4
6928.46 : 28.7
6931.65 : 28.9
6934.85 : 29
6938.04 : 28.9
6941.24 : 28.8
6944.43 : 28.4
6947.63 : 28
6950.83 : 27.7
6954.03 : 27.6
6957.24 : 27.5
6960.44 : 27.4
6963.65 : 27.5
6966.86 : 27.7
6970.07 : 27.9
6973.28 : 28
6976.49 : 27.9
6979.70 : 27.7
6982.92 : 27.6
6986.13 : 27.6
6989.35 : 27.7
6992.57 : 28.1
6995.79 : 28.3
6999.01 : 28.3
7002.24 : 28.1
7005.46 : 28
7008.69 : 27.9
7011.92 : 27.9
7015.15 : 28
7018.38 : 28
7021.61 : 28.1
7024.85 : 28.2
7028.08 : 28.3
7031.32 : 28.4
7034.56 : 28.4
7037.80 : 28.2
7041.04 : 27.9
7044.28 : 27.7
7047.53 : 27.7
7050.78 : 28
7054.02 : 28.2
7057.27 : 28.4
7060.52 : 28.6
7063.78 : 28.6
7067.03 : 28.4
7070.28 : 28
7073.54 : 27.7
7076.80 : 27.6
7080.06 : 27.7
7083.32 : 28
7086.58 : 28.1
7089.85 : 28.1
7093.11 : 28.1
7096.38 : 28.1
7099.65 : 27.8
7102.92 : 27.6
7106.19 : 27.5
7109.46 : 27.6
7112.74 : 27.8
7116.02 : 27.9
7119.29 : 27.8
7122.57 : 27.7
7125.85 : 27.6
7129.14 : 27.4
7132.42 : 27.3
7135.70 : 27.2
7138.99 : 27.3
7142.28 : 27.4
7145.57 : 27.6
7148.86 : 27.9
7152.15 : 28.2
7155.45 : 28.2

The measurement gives 0.045 mag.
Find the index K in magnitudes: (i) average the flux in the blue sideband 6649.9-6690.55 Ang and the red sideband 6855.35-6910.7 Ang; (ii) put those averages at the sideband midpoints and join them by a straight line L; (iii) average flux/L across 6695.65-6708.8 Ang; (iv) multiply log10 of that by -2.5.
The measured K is 0.04 mag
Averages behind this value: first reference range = 29.9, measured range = 28.8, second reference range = 29.4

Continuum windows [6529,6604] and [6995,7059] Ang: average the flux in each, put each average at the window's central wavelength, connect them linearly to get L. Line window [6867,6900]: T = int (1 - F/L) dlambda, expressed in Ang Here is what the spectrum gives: 0.0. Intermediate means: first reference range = 31.7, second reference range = 28.1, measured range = 29.2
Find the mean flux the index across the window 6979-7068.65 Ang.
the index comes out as 28.1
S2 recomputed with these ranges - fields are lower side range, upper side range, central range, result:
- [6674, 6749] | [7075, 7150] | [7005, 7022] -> 0.00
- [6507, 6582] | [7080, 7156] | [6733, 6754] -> 0.07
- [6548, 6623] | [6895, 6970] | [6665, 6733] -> 0.05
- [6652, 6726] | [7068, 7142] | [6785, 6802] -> -0.01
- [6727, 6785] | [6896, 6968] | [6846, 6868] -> -0.06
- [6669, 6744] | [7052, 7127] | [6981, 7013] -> 0.01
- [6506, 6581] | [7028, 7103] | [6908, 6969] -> 0.02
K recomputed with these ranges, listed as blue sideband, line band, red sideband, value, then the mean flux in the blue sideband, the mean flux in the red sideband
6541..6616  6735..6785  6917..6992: 0.05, 31.6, 28.1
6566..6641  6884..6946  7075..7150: 0.00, 31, 27.7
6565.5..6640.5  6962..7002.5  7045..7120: 0.03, 31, 28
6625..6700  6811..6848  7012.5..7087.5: 0.01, 29.8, 28.1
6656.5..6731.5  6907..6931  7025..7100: -0.02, 29.2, 28.1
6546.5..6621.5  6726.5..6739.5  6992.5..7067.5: 0.08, 31.5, 28.2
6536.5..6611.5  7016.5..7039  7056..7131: 0.01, 31.7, 27.9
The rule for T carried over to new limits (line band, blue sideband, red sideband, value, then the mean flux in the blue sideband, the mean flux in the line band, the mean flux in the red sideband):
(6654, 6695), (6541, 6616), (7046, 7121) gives 1.4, 31.6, 29.9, 28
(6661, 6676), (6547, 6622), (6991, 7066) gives 0.4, 31.5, 30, 28.1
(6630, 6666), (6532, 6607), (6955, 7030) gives 1.3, 31.7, 29.9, 27.9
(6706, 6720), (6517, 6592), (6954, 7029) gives 0.8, 31.5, 28.5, 27.9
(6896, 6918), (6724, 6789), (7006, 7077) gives -0.6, 28.6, 29.1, 28.1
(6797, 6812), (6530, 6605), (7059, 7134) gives 0.6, 31.7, 28.8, 27.9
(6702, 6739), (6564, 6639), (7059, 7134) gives 2.4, 31.1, 28.4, 27.9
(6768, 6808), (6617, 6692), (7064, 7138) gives 0.2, 29.9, 29.1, 27.8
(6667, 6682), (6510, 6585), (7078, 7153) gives 0.5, 31.5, 29.6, 27.7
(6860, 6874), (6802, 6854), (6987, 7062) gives -0.8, 28.9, 30.3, 28.1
